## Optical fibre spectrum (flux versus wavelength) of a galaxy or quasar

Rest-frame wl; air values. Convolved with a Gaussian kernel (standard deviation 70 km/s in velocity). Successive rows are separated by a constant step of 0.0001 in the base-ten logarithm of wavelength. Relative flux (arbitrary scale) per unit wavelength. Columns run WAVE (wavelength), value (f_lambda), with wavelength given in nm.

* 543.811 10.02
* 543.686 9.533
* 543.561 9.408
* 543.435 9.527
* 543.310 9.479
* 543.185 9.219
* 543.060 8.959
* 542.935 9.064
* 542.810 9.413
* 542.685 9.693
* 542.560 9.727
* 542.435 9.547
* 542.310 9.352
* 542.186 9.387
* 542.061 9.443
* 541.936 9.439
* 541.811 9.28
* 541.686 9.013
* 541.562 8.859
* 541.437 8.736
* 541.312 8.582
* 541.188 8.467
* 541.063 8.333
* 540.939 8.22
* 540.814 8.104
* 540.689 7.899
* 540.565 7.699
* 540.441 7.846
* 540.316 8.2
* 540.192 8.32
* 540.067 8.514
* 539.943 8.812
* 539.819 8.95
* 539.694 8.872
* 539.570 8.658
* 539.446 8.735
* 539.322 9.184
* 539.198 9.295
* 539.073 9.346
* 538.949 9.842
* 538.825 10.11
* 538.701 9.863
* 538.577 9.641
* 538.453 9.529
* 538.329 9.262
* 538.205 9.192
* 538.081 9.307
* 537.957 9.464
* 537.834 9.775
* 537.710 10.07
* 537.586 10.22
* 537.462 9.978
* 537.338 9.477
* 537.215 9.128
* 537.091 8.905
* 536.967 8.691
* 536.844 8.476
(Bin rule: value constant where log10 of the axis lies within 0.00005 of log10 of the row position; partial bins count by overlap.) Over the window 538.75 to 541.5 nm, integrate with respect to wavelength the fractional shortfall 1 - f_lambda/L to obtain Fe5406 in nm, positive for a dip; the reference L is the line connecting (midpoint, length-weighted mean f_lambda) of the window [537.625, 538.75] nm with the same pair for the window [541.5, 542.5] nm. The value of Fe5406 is 0.22 nm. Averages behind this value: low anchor 9.58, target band 8.67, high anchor 9.3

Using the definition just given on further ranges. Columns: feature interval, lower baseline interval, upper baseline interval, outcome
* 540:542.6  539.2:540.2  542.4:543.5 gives 0.11 nm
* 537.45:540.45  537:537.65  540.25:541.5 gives -0.11 nm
